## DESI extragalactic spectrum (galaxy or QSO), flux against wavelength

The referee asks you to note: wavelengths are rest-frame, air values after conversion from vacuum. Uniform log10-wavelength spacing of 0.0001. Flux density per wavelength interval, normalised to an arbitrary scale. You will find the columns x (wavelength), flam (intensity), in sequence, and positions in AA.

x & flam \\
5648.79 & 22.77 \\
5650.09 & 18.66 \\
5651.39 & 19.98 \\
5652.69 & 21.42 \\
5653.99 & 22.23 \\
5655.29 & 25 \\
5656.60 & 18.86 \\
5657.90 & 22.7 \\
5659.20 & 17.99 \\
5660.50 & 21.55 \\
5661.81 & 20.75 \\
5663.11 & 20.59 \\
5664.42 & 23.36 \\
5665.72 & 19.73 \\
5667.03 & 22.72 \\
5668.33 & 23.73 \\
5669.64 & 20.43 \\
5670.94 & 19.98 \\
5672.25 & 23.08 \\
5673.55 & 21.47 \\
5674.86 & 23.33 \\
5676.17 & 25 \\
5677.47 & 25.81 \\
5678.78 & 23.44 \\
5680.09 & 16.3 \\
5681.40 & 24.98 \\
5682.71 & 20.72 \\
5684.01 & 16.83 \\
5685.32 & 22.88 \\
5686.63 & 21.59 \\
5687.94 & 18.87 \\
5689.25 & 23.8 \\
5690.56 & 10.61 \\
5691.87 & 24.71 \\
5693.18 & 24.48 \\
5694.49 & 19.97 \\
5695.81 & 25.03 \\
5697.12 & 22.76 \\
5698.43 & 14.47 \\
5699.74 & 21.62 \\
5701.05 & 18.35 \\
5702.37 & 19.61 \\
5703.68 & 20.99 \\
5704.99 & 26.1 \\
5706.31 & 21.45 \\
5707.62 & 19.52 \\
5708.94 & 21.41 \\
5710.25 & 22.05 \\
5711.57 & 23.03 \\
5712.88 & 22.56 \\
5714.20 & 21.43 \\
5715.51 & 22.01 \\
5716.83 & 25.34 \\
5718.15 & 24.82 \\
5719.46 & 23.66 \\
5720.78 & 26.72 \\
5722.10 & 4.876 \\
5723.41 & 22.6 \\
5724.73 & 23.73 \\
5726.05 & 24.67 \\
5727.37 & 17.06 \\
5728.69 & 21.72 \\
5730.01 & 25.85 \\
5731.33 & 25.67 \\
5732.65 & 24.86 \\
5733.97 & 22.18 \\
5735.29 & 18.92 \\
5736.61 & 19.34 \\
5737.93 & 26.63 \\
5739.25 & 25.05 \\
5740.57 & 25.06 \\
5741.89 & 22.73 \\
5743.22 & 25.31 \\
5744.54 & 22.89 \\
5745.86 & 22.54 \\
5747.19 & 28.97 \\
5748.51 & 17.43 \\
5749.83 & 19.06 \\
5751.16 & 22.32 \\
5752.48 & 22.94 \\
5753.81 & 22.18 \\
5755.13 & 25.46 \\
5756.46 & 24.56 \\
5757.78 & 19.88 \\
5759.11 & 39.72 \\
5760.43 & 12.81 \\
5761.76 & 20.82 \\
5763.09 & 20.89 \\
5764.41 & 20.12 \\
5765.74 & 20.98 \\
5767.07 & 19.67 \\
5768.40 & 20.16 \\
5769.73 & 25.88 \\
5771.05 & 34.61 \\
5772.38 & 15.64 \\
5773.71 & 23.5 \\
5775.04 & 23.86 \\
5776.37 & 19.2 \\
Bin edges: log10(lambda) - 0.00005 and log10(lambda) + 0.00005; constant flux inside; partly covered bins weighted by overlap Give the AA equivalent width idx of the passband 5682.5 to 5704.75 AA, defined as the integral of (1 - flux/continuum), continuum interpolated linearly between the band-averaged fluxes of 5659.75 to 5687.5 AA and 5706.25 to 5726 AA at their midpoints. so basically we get 1.3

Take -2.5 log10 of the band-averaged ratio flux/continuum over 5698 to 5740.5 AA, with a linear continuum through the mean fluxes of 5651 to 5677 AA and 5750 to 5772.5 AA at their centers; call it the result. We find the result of 0.03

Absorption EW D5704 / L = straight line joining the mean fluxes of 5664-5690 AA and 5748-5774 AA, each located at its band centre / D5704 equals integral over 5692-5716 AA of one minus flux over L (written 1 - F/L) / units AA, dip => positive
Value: 0.5 AA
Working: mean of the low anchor 21.9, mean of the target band 21.6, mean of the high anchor 22.4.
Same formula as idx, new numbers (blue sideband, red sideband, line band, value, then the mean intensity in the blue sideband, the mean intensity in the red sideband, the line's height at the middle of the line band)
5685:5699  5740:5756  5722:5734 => 0.1 AA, 20.8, 23.1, 22.3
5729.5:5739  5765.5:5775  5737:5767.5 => 0.4 AA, 23.4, 23.1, 23.2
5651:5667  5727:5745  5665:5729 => 2.1 AA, 21.3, 23.2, 22.2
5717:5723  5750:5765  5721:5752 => -1.0 AA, 20.6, 22.8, 21.5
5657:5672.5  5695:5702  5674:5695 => -0.7 AA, 21.3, 20.4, 20.8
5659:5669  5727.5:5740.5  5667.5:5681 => -0.4 AA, 21.4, 23.2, 21.7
